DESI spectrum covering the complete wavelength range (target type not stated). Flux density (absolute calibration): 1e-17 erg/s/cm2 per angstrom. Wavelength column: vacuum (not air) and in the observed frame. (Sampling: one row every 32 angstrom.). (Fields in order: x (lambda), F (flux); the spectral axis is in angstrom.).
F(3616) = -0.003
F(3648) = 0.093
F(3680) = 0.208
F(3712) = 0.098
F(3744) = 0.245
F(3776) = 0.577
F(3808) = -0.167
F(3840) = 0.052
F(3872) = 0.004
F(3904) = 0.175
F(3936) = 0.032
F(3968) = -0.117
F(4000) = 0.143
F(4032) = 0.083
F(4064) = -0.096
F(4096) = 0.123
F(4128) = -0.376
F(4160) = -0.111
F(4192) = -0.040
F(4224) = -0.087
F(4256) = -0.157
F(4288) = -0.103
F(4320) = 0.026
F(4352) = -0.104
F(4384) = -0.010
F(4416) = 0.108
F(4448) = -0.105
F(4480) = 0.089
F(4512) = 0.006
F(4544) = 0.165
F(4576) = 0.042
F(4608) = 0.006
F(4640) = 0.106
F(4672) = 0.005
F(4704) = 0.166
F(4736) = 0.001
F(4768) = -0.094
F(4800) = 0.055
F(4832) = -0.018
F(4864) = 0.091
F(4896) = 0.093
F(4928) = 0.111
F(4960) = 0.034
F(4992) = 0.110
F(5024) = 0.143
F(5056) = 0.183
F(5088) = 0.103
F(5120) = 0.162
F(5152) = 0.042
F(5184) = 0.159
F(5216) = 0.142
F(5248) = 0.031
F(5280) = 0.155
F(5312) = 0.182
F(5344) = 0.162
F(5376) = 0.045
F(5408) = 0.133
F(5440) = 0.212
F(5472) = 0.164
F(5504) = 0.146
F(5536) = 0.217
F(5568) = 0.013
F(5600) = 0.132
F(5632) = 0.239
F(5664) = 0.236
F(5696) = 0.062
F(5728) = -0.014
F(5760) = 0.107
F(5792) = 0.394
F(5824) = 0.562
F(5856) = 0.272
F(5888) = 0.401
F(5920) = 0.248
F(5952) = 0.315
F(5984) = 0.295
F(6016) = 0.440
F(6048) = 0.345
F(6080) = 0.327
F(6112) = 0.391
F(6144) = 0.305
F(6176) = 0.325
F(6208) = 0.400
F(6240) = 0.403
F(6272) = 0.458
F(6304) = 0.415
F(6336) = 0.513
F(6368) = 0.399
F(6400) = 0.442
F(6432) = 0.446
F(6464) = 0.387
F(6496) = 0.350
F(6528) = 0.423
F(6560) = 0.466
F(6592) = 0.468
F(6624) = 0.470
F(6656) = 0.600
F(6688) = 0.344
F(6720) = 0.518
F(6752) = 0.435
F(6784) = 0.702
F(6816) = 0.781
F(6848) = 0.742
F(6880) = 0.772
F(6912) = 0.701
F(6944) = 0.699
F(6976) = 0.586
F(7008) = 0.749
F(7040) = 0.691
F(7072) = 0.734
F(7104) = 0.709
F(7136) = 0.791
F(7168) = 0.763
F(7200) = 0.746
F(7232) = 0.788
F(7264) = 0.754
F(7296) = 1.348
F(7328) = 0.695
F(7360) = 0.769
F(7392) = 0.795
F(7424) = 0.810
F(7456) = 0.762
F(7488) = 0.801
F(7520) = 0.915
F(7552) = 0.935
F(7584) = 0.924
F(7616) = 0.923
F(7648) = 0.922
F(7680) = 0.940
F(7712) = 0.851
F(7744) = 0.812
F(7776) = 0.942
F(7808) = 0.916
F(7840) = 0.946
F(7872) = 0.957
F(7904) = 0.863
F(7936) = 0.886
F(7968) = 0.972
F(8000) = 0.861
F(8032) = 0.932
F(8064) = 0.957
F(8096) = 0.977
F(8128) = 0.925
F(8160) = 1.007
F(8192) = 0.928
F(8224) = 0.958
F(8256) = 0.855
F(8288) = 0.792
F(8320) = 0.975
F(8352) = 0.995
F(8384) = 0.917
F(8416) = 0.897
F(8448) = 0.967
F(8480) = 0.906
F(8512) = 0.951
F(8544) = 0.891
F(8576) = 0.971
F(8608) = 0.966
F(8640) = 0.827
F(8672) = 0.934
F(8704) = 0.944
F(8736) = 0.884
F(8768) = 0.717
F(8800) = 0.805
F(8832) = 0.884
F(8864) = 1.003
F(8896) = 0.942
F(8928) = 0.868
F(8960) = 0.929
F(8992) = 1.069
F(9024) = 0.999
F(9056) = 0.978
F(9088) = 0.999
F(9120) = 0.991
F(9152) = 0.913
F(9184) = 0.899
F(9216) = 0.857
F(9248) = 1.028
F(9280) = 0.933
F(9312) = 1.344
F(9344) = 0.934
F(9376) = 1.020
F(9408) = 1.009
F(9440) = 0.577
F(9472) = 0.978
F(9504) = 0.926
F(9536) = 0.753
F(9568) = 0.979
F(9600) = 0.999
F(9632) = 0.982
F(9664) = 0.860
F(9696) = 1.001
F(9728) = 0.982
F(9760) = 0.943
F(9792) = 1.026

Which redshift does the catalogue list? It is 0.70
